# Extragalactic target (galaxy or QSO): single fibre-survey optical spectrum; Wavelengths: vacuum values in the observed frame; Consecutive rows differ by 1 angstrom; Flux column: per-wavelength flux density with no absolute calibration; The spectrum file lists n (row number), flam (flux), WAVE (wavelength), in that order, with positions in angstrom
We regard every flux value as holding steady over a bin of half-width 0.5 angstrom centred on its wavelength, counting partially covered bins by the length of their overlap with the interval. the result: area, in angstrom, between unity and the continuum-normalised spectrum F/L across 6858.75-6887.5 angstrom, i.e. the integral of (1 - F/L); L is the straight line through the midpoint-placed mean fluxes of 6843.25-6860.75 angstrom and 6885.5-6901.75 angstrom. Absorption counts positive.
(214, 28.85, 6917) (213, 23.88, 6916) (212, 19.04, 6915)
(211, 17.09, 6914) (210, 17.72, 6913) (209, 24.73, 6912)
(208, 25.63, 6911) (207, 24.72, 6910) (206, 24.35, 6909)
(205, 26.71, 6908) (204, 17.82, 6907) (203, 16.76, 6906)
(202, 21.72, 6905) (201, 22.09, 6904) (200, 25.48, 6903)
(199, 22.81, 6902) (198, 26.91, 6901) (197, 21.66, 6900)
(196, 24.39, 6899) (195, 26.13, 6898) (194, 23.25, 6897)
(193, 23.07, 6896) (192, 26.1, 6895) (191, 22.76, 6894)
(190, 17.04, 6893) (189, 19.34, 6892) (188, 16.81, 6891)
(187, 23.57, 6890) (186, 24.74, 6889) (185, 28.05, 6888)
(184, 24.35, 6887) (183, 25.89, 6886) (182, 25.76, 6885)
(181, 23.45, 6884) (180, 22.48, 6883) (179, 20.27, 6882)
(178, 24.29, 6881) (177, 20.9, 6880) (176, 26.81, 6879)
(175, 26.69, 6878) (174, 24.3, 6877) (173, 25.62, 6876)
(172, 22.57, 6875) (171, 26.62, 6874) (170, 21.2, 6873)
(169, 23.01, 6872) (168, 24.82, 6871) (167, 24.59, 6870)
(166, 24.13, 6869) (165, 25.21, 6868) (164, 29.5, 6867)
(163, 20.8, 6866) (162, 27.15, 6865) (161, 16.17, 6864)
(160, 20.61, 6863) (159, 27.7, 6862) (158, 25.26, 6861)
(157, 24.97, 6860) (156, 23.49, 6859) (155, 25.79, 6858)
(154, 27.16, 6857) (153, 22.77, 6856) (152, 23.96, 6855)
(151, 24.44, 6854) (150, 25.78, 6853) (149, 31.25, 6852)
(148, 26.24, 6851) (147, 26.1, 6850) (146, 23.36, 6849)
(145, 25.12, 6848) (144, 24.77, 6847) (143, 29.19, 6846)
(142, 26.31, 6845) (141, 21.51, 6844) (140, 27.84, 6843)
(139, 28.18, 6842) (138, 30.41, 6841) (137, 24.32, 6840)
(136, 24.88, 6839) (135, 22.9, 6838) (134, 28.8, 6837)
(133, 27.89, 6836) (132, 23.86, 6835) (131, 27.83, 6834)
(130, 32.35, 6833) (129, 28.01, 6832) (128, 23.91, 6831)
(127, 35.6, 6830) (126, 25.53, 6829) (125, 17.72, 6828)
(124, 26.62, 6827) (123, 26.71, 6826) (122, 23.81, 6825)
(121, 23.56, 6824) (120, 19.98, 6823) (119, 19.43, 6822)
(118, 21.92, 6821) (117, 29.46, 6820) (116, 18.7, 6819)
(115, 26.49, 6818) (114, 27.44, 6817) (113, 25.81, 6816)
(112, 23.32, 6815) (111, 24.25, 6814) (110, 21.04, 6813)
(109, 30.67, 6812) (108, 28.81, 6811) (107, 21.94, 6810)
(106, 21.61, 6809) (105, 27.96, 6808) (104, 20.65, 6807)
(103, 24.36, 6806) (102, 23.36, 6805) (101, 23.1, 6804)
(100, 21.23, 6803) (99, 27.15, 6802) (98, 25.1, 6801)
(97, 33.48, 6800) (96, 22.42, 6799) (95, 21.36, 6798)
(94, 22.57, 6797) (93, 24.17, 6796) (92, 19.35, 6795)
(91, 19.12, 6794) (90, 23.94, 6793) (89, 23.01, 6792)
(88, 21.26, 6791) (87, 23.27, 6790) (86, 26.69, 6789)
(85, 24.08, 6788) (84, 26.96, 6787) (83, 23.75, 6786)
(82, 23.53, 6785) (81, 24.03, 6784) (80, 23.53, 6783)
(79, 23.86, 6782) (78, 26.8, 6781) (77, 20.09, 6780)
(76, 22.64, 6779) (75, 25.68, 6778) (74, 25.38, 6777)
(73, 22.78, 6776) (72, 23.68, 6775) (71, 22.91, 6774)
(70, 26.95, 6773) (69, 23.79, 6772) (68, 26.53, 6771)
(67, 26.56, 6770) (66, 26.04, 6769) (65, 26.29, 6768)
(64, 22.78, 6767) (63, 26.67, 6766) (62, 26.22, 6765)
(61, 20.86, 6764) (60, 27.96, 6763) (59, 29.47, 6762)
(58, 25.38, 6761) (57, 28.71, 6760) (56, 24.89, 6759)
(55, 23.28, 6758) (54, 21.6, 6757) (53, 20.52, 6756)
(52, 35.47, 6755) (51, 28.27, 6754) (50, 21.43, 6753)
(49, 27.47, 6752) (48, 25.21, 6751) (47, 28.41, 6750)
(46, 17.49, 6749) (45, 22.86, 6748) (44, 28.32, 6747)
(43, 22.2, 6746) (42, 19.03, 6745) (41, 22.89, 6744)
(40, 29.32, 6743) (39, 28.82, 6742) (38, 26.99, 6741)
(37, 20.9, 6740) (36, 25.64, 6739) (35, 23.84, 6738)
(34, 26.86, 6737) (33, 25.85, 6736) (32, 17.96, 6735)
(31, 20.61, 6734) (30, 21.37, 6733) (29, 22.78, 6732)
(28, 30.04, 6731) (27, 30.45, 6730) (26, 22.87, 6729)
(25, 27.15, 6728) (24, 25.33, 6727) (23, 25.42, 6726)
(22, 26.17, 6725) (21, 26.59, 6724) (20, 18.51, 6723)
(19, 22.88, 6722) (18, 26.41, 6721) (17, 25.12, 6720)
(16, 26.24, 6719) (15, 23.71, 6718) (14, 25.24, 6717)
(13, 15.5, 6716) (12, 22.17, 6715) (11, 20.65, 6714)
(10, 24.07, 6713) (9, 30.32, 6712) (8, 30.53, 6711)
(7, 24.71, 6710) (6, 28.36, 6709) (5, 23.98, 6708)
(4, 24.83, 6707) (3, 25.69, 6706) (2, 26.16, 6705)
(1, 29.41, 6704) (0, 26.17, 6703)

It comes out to 0.3 angstrom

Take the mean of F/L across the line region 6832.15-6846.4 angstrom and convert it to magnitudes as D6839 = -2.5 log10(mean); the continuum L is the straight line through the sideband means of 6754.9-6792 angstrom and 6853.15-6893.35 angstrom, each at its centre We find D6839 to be -0.12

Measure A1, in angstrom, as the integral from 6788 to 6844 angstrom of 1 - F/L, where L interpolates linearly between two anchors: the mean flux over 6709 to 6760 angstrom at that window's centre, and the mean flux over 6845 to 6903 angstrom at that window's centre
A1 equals -0.8 angstrom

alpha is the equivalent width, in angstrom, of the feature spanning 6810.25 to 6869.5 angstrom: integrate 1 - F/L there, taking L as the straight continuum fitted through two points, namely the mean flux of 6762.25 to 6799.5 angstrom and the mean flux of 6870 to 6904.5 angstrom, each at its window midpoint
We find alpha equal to -3.8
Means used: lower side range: 24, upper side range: 23.6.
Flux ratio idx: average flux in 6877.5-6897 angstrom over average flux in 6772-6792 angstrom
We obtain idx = 0.97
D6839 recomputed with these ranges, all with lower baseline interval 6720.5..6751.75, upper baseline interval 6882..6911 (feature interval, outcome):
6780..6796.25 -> 0.028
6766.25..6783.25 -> -0.016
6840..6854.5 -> -0.123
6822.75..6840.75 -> -0.098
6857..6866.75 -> -0.020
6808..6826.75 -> -0.022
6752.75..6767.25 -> -0.060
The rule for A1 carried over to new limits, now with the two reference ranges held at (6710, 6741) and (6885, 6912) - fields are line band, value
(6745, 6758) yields -0.22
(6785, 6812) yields -0.08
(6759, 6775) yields -1.04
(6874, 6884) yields -0.22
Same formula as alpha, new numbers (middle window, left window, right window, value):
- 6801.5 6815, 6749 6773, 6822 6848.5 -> 0.8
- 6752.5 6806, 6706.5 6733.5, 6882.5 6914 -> -0.6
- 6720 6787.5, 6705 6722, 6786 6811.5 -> -1.2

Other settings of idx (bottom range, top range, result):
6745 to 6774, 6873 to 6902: 0.94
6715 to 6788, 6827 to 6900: 1.01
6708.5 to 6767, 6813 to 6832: 0.98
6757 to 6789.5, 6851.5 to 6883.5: 0.98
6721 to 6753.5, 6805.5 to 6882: 1.02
